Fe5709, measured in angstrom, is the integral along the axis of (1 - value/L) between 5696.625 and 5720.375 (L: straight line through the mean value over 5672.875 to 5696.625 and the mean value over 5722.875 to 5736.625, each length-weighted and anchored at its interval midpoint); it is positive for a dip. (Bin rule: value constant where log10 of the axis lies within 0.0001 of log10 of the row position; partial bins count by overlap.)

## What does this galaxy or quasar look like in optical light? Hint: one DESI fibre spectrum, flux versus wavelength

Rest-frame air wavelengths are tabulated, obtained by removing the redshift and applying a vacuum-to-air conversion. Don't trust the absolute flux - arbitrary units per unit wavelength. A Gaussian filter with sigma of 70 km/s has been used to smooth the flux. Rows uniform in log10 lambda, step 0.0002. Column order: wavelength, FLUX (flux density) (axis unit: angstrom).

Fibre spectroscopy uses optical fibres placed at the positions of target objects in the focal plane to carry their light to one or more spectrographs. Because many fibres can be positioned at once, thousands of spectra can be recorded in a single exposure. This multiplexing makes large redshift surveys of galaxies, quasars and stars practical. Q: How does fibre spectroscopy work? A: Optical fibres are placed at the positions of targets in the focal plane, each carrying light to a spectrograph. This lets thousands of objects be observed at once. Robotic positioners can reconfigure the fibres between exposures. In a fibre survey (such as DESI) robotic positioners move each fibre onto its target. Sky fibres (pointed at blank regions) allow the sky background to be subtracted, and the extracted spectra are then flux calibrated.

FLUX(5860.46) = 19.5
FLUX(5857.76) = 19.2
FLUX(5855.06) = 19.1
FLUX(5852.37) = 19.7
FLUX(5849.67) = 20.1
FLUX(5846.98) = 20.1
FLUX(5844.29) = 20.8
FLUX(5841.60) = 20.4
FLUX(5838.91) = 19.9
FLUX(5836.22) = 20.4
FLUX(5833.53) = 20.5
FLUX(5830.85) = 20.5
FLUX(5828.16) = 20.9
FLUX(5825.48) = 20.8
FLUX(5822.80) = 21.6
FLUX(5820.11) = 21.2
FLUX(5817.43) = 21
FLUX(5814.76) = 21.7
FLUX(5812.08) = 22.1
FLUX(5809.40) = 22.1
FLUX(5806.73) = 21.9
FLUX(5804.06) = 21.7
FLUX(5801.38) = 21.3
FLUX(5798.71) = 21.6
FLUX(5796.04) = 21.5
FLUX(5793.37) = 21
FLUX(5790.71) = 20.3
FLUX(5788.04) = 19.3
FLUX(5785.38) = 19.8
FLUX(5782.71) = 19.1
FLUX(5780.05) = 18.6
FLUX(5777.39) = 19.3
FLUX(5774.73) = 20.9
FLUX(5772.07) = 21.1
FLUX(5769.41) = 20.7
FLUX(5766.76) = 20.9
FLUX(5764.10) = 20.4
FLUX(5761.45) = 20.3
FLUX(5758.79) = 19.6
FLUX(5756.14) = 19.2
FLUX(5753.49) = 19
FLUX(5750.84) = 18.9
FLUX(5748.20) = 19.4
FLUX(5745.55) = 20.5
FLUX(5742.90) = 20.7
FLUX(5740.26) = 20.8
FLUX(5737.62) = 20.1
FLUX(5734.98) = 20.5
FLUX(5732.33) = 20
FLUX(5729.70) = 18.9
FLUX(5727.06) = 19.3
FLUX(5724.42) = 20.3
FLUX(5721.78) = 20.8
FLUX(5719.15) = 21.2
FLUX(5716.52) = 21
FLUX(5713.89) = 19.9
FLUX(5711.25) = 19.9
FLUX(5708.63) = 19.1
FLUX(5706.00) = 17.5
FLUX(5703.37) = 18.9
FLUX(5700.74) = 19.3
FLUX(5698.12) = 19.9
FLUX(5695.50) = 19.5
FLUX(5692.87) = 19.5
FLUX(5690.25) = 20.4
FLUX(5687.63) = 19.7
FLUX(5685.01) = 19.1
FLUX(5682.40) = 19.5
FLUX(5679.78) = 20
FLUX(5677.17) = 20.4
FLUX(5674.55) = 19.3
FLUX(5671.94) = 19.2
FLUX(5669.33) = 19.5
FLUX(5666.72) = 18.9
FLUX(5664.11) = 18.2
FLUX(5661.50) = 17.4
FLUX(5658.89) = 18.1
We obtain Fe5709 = 0.2 angstrom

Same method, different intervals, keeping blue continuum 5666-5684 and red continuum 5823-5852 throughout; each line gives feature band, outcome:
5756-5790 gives 0.2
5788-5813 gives -1.4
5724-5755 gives 0.1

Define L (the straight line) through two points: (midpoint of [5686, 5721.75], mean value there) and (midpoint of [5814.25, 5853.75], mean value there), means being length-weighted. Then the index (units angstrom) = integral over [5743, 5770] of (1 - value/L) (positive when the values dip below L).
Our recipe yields 0.24 angstrom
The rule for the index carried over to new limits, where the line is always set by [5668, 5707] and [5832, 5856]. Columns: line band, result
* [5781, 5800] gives -0.41 angstrom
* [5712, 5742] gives -0.95 angstrom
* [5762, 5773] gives -0.51 angstrom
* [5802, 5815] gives -1.24 angstrom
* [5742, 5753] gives -0.03 angstrom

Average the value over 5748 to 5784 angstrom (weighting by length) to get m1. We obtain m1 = 19.8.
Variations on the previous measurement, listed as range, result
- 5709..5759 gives 20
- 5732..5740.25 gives 20.3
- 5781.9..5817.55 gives 21.1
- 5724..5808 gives 20.2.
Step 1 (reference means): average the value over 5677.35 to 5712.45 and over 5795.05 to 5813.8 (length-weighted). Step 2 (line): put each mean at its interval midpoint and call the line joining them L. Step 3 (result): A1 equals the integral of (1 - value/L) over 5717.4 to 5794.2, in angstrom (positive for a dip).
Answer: 2.5 angstrom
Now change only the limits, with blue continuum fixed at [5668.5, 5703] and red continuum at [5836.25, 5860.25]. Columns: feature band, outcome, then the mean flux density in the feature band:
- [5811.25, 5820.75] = -0.8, 21.5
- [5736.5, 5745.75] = -0.4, 20.5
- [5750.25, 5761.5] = 0.2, 19.3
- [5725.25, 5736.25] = 0.0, 19.7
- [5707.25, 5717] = -0.1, 19.9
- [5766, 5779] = -0.5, 20.5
